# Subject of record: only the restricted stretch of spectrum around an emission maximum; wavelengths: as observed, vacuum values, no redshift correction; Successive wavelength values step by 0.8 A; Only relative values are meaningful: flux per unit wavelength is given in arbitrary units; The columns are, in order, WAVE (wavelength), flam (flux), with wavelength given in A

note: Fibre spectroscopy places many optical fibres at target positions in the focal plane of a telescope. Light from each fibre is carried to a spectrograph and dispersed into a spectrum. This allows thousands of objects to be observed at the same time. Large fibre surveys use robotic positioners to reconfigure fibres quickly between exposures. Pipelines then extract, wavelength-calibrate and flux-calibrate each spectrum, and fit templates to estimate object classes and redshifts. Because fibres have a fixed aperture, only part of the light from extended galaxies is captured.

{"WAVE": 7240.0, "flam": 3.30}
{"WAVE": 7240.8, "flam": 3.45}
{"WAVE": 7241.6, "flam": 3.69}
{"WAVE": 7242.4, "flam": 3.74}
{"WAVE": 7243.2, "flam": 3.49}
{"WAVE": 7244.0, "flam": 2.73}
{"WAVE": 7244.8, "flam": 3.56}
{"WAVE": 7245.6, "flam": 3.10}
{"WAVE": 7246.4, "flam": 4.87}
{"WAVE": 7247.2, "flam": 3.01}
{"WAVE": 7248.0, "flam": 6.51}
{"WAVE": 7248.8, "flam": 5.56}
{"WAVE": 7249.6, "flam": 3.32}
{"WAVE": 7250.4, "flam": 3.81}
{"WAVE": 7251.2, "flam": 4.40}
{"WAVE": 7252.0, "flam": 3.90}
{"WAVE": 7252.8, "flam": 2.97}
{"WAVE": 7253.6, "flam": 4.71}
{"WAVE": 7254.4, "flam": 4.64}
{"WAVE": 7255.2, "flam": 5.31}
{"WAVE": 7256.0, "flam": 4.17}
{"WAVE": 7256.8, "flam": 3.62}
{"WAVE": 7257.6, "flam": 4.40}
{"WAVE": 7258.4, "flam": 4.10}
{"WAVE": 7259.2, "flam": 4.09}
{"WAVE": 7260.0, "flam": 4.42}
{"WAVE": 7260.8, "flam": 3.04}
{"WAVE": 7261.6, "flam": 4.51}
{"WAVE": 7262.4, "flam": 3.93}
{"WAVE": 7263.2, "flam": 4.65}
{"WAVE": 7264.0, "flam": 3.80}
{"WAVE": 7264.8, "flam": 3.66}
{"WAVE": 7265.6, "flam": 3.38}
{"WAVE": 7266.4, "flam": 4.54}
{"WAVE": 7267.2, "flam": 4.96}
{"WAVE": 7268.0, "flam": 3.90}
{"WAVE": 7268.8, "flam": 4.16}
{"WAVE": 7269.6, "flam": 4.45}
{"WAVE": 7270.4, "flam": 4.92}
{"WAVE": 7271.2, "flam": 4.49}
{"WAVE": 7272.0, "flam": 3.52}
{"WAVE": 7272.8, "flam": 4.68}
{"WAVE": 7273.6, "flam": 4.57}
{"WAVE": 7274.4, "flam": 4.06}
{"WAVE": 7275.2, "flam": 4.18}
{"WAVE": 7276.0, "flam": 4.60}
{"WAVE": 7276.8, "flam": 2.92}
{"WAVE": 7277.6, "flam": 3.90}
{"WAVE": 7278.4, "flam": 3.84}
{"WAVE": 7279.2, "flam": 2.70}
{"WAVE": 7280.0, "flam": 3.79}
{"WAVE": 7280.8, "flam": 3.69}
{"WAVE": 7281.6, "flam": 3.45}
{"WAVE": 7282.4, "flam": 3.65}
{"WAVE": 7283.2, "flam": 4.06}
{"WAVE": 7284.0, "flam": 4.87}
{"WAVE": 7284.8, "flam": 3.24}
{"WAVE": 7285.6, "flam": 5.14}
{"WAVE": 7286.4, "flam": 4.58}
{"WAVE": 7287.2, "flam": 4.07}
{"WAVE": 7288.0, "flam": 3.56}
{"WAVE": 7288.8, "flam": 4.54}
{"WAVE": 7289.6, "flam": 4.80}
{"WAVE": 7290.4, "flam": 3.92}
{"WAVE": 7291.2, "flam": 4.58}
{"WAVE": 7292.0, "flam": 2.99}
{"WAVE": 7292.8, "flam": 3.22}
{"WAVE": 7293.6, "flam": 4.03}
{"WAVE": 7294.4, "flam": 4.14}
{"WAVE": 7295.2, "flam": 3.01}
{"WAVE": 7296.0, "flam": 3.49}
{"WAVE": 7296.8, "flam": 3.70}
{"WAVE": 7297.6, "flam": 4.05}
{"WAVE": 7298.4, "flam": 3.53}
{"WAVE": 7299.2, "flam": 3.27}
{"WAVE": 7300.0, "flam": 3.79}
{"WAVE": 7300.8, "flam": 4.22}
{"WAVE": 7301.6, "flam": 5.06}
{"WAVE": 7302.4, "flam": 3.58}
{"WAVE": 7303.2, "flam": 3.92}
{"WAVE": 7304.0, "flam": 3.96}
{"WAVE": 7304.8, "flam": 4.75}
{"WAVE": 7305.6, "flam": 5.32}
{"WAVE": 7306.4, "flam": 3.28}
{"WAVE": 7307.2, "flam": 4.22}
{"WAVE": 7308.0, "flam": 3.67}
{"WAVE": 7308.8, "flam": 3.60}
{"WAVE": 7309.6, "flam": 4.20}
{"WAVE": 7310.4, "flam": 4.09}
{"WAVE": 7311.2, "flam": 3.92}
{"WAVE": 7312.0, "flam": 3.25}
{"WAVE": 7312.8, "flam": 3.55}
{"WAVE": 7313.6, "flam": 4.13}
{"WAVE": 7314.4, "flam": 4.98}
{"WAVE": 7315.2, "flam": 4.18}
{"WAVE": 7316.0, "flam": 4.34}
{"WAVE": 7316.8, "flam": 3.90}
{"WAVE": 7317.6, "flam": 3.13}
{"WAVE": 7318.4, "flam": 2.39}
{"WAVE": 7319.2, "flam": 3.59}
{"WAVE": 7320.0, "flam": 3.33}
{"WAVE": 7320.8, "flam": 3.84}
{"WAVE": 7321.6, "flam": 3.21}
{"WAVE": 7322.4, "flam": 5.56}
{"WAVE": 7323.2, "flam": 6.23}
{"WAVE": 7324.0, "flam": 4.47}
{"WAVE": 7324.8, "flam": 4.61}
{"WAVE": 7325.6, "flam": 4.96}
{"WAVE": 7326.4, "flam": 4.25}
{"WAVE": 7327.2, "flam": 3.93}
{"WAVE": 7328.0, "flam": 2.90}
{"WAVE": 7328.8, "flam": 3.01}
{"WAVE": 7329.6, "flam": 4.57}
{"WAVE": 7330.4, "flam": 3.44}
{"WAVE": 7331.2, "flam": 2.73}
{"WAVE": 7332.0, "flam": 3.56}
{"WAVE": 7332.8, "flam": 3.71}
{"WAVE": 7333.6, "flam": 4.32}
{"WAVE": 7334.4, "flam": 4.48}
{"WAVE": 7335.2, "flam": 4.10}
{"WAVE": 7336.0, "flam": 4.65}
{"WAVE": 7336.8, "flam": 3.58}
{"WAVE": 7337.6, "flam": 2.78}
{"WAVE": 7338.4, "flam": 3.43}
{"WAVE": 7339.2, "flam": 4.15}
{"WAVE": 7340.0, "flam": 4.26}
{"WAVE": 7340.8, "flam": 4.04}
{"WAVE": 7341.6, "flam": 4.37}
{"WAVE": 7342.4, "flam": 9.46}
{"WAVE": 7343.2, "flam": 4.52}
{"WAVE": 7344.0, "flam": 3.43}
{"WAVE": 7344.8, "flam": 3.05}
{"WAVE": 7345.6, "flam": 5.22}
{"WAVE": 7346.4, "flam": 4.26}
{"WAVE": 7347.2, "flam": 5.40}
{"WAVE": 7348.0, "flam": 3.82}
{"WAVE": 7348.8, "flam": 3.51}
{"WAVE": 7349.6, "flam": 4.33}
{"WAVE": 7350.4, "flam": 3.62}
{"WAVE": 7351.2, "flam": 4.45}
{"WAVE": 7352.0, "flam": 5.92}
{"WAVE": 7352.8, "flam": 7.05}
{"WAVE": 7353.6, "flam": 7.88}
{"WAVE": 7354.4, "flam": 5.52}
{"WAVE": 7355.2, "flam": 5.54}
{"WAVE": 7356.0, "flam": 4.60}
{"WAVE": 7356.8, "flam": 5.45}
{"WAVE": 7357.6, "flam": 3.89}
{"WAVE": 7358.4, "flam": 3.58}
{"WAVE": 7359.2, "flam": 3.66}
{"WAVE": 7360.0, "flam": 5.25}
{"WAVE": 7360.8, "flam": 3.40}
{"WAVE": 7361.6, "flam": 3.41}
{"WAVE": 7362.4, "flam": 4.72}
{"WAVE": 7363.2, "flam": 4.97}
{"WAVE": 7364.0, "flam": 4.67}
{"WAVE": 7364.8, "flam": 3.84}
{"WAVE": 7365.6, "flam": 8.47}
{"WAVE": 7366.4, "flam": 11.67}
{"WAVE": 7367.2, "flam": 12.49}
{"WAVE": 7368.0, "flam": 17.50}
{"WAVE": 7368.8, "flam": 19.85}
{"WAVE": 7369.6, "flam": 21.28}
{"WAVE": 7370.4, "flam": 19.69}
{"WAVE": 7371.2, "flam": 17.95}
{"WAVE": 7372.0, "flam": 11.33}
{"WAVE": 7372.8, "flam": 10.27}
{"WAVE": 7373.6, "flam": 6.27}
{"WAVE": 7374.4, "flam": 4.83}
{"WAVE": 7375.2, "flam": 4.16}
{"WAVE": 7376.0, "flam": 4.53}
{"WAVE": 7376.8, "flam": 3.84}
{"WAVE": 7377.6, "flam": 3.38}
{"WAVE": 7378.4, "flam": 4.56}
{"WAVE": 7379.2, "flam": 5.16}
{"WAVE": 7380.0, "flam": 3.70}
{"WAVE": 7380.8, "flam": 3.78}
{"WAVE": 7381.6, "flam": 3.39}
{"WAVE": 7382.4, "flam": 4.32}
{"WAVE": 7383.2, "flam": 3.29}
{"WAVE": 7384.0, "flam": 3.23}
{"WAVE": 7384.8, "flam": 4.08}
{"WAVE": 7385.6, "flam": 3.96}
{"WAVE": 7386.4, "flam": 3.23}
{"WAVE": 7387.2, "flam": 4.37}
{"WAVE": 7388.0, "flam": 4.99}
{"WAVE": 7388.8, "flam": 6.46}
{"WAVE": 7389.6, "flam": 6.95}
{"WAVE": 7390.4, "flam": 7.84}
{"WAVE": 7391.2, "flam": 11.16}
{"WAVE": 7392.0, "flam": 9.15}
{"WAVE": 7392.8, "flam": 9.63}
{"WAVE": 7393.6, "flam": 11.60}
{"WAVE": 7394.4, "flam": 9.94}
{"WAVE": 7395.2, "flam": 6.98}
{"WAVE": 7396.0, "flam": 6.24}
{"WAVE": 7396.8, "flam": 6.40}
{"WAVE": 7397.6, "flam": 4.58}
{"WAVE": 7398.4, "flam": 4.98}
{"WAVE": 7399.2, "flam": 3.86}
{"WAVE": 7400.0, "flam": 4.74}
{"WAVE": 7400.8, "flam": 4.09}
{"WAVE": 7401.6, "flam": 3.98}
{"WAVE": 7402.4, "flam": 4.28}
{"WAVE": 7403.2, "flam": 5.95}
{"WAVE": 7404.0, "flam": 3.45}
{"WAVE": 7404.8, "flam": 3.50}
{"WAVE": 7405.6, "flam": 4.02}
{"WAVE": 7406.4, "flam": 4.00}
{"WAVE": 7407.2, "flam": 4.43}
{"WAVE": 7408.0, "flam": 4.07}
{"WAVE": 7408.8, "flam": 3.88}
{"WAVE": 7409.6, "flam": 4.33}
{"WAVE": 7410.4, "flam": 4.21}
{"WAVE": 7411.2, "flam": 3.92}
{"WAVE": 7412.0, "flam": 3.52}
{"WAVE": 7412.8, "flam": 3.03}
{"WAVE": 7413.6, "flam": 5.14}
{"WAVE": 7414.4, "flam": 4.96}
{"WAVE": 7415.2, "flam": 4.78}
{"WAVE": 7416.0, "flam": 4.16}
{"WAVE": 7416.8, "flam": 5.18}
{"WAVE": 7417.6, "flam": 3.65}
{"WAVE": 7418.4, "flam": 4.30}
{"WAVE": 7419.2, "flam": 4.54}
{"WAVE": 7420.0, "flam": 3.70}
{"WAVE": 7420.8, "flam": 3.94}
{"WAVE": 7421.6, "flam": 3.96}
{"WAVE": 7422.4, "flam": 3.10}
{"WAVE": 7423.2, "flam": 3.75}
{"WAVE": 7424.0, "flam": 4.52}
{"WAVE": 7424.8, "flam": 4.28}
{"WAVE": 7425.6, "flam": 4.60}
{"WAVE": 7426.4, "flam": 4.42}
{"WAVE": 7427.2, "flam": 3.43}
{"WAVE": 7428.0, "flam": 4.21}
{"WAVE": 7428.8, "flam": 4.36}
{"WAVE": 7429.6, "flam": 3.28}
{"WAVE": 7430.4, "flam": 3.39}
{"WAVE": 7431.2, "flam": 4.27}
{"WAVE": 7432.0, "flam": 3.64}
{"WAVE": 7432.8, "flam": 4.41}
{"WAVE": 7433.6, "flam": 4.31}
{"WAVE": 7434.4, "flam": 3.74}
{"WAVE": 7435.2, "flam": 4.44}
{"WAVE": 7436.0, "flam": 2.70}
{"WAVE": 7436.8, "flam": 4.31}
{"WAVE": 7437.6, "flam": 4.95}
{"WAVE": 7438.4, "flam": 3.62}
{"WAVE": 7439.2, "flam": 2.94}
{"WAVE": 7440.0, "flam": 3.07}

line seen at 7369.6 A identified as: H-alpha 6563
